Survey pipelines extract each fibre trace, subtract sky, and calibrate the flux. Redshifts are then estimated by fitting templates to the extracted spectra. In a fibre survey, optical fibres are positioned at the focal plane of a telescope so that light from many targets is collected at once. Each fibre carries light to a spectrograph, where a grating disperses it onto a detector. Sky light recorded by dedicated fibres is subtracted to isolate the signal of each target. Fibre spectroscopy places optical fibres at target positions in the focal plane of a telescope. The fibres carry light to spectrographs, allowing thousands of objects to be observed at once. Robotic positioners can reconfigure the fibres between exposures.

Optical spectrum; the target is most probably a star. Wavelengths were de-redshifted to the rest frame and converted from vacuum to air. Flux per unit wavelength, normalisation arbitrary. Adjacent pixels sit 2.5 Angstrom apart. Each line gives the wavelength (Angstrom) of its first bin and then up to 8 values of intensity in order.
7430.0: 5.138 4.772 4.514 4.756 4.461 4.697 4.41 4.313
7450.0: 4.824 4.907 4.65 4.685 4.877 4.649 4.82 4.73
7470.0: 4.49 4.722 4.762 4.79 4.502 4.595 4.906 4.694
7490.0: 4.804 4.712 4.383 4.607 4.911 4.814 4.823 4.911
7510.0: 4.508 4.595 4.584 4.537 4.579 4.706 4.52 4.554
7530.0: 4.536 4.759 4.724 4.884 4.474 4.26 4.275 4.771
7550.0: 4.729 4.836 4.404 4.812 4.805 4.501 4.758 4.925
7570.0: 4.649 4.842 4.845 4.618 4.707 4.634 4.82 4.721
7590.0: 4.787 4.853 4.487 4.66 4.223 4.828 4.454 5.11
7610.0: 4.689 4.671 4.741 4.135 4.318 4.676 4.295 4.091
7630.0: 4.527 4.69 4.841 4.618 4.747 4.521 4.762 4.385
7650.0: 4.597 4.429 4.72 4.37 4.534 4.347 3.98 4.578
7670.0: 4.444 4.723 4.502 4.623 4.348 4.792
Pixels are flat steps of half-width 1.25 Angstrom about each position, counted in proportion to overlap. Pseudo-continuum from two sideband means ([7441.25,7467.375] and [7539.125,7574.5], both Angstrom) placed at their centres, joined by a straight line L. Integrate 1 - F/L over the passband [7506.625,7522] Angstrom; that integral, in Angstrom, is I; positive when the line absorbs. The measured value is 0.2 Angstrom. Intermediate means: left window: 4.69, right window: 4.65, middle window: 4.62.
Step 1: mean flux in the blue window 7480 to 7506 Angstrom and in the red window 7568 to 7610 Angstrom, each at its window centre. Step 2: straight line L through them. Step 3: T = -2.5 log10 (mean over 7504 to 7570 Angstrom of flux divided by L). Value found 0.02 mag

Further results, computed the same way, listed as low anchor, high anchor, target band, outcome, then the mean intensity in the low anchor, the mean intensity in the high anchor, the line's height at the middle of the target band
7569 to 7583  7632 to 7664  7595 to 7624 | 0.016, 4.72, 4.57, 4.65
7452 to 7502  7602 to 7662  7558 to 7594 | -0.030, 4.71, 4.57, 4.62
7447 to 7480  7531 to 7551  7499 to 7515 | -0.021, 4.71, 4.61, 4.65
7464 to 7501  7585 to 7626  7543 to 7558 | 0.009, 4.69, 4.61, 4.65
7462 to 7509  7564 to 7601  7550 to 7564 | 0.007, 4.72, 4.7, 4.71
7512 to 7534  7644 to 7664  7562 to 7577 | -0.045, 4.6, 4.51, 4.57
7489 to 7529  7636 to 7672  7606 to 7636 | -0.005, 4.66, 4.51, 4.54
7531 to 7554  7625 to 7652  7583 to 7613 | -0.024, 4.63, 4.56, 4.59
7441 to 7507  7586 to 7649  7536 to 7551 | 0.019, 4.7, 4.59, 4.65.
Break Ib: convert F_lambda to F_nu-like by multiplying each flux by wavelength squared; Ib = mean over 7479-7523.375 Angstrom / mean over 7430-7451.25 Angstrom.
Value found 1.0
